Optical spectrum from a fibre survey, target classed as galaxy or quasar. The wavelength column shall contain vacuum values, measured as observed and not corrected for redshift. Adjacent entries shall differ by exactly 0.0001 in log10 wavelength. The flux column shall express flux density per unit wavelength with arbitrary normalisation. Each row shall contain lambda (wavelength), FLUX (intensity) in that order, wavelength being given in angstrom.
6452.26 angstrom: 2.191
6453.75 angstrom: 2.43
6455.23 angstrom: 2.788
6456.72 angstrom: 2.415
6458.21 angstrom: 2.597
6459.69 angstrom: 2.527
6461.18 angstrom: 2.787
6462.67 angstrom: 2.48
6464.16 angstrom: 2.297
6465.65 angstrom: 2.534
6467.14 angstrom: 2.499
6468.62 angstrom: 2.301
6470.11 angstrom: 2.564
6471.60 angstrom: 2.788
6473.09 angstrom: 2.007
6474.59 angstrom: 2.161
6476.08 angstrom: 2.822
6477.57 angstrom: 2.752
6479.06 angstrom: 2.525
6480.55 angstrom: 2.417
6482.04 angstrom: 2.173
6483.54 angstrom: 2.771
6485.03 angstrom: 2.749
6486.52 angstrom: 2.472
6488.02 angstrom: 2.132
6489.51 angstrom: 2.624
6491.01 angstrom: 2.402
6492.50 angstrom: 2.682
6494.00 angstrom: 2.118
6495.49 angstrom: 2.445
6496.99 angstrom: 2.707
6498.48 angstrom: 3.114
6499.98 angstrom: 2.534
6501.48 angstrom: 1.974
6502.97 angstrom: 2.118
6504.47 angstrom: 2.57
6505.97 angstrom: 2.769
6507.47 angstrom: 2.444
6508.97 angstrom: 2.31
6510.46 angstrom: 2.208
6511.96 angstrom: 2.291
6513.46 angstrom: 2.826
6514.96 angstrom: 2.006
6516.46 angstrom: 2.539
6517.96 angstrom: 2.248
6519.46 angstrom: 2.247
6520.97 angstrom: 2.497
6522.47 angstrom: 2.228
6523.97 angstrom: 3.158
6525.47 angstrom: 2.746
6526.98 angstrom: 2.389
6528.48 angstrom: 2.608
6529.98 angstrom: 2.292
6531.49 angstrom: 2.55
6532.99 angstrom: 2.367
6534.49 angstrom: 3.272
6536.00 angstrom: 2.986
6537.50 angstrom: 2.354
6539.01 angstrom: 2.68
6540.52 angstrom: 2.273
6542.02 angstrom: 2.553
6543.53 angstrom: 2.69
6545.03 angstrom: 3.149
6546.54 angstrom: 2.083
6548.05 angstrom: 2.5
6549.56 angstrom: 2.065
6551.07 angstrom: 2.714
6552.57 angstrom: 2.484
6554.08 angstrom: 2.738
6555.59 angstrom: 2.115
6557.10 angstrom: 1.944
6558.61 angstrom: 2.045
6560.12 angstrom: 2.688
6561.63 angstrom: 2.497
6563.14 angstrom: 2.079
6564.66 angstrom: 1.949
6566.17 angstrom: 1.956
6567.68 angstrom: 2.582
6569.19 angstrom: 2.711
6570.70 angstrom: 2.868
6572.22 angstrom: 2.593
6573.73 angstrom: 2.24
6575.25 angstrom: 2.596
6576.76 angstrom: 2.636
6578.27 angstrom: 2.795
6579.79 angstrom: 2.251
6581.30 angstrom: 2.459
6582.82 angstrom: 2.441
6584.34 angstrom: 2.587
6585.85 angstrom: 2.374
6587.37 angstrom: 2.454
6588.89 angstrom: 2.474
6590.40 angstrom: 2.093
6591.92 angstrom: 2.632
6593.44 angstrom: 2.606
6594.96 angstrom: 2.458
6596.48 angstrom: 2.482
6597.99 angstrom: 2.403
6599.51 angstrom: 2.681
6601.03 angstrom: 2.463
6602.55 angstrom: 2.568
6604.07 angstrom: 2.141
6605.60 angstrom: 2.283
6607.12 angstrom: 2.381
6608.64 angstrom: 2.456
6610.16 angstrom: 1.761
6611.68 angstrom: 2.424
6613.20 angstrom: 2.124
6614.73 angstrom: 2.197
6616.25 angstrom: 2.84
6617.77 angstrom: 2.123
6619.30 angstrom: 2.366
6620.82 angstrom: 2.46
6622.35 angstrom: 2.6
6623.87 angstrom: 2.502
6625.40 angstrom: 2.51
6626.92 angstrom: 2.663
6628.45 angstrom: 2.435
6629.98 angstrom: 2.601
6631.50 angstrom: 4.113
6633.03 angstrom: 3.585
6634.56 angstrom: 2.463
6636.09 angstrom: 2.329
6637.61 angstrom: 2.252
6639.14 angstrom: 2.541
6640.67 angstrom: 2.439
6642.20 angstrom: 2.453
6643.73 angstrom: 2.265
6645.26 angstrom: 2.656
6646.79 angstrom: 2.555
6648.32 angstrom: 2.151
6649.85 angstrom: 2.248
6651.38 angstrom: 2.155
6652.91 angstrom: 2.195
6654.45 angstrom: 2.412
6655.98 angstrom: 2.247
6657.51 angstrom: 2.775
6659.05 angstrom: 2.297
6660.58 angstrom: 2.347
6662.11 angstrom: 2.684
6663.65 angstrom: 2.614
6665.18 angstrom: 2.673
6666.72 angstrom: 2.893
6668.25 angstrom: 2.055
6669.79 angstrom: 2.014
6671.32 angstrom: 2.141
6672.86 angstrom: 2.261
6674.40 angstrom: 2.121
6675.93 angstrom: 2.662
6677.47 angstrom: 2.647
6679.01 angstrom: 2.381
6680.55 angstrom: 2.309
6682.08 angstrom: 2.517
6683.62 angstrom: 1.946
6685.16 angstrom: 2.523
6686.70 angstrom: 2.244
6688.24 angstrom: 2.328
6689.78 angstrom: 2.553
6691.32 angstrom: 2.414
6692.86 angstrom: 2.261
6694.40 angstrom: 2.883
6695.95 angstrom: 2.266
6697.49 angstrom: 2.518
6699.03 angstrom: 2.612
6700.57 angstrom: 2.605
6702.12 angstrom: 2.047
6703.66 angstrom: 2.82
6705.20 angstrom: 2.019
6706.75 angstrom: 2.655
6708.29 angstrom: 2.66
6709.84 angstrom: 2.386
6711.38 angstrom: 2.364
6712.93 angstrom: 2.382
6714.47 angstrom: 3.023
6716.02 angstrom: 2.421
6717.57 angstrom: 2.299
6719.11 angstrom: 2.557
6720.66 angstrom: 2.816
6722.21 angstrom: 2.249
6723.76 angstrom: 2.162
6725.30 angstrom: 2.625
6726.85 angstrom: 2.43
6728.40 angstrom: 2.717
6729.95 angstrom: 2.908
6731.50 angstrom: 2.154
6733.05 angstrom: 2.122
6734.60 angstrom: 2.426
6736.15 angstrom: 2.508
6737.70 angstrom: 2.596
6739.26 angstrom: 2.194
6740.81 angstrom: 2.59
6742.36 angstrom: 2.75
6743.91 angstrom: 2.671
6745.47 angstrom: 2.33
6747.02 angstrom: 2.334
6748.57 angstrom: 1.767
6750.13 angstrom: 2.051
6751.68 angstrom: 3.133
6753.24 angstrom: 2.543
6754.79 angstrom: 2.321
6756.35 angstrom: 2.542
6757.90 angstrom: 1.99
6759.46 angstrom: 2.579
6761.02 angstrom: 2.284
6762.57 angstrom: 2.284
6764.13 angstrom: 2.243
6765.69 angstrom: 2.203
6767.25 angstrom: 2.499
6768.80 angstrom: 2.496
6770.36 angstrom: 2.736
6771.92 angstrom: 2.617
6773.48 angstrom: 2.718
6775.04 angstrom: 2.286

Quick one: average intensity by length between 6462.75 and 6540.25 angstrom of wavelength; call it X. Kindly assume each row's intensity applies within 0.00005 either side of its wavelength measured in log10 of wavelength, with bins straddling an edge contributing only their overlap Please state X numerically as 2.49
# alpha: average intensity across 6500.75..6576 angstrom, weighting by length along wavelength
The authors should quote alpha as 2.46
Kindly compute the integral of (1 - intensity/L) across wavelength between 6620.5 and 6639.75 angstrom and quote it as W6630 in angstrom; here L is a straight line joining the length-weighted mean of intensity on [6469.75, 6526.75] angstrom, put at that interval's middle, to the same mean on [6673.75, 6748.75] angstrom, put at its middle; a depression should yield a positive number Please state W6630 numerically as -1.90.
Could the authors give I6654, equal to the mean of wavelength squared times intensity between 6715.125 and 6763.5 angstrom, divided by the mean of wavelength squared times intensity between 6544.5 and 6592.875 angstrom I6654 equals 1.05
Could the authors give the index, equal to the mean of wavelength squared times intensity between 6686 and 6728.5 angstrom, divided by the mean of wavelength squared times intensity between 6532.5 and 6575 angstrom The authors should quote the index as 1.05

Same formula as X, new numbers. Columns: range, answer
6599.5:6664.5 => 2.47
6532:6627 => 2.45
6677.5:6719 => 2.45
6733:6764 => 2.4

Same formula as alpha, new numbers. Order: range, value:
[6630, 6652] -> 2.59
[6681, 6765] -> 2.44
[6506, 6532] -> 2.45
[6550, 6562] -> 2.39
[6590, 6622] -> 2.38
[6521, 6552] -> 2.58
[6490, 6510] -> 2.47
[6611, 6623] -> 2.39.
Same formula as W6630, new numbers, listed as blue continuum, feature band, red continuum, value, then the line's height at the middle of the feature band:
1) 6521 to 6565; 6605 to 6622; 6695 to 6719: 1.2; 2.49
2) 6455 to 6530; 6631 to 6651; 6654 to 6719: -1.2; 2.45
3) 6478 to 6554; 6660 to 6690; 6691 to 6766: 0.8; 2.46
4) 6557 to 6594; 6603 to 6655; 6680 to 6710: -0.7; 2.43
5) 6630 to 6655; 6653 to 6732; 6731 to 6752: 0.7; 2.47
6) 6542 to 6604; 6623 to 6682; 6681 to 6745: -0.7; 2.46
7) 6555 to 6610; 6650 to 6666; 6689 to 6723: 0.2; 2.46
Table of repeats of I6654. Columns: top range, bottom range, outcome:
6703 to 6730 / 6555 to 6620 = 1.09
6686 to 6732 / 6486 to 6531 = 1.07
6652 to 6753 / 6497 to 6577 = 1.04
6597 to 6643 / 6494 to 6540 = 1.03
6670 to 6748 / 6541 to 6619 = 1.05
